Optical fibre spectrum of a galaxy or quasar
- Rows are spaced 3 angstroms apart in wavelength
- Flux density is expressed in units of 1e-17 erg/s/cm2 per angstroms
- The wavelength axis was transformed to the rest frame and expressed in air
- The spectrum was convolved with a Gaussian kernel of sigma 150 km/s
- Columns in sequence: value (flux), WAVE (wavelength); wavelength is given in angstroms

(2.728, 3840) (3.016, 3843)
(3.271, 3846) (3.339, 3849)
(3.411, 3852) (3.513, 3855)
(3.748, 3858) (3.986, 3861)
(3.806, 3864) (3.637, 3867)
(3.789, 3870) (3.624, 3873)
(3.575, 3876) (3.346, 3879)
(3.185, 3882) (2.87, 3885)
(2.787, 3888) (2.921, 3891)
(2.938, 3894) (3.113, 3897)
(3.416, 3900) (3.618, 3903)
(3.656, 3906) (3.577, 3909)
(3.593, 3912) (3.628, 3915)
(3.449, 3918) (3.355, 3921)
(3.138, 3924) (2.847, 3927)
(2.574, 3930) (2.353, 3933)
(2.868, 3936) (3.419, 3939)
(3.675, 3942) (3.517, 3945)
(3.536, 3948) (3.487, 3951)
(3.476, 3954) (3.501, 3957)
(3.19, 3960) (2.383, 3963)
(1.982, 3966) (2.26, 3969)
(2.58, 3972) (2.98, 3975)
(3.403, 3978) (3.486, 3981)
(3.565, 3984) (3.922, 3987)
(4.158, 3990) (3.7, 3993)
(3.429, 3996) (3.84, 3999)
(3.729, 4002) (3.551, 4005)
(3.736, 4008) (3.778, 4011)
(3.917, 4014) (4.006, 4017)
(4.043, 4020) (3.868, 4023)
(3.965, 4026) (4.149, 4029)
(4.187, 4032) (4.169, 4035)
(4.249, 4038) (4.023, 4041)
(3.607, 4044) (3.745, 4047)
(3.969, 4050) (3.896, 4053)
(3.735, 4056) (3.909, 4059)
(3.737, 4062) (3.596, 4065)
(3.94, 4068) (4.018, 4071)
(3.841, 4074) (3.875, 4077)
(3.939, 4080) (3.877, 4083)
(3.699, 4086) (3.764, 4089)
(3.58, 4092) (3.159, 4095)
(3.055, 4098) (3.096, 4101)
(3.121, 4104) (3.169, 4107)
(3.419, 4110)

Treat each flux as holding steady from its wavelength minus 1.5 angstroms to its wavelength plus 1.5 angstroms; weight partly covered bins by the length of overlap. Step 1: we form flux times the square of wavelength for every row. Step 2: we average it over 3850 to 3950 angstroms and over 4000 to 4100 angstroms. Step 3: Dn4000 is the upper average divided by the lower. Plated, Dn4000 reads 1.23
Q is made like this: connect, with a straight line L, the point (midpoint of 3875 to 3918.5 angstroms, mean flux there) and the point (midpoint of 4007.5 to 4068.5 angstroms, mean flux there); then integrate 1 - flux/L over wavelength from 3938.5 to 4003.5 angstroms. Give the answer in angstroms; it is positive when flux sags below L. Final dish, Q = 5.4 angstroms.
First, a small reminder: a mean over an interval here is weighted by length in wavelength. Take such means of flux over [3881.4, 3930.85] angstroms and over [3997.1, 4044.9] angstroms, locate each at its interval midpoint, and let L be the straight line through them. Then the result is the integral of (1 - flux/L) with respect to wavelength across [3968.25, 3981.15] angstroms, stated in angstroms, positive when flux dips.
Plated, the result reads 2.6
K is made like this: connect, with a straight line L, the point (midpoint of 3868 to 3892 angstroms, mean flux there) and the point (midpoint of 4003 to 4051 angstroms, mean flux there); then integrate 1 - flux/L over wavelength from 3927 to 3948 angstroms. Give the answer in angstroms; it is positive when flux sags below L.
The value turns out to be 2.7 angstroms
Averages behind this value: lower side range 3.28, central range 3.09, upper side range 3.93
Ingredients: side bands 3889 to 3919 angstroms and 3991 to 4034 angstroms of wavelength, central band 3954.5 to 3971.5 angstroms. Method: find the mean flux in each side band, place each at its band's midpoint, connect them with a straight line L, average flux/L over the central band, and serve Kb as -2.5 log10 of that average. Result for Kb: 0.32 mag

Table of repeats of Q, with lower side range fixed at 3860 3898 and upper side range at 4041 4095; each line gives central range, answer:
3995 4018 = -0.6 angstroms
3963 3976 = 4.2 angstroms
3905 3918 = -0.6 angstroms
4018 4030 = -1.0 angstroms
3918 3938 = 3.2 angstroms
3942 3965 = 1.5 angstroms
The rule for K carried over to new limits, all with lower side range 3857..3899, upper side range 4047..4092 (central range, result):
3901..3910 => -0.44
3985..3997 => -0.54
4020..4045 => -1.96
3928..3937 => 2.33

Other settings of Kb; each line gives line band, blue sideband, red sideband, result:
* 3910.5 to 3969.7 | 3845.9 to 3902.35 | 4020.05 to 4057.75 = 0.159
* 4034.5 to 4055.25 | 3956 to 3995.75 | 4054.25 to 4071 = -0.074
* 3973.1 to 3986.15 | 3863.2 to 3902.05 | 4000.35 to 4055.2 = 0.108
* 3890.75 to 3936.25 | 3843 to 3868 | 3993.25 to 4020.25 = 0.136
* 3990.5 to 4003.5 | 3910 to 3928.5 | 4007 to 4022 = 0.025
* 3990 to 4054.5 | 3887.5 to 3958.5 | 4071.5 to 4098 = -0.105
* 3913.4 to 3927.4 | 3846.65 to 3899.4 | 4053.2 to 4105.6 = 0.041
